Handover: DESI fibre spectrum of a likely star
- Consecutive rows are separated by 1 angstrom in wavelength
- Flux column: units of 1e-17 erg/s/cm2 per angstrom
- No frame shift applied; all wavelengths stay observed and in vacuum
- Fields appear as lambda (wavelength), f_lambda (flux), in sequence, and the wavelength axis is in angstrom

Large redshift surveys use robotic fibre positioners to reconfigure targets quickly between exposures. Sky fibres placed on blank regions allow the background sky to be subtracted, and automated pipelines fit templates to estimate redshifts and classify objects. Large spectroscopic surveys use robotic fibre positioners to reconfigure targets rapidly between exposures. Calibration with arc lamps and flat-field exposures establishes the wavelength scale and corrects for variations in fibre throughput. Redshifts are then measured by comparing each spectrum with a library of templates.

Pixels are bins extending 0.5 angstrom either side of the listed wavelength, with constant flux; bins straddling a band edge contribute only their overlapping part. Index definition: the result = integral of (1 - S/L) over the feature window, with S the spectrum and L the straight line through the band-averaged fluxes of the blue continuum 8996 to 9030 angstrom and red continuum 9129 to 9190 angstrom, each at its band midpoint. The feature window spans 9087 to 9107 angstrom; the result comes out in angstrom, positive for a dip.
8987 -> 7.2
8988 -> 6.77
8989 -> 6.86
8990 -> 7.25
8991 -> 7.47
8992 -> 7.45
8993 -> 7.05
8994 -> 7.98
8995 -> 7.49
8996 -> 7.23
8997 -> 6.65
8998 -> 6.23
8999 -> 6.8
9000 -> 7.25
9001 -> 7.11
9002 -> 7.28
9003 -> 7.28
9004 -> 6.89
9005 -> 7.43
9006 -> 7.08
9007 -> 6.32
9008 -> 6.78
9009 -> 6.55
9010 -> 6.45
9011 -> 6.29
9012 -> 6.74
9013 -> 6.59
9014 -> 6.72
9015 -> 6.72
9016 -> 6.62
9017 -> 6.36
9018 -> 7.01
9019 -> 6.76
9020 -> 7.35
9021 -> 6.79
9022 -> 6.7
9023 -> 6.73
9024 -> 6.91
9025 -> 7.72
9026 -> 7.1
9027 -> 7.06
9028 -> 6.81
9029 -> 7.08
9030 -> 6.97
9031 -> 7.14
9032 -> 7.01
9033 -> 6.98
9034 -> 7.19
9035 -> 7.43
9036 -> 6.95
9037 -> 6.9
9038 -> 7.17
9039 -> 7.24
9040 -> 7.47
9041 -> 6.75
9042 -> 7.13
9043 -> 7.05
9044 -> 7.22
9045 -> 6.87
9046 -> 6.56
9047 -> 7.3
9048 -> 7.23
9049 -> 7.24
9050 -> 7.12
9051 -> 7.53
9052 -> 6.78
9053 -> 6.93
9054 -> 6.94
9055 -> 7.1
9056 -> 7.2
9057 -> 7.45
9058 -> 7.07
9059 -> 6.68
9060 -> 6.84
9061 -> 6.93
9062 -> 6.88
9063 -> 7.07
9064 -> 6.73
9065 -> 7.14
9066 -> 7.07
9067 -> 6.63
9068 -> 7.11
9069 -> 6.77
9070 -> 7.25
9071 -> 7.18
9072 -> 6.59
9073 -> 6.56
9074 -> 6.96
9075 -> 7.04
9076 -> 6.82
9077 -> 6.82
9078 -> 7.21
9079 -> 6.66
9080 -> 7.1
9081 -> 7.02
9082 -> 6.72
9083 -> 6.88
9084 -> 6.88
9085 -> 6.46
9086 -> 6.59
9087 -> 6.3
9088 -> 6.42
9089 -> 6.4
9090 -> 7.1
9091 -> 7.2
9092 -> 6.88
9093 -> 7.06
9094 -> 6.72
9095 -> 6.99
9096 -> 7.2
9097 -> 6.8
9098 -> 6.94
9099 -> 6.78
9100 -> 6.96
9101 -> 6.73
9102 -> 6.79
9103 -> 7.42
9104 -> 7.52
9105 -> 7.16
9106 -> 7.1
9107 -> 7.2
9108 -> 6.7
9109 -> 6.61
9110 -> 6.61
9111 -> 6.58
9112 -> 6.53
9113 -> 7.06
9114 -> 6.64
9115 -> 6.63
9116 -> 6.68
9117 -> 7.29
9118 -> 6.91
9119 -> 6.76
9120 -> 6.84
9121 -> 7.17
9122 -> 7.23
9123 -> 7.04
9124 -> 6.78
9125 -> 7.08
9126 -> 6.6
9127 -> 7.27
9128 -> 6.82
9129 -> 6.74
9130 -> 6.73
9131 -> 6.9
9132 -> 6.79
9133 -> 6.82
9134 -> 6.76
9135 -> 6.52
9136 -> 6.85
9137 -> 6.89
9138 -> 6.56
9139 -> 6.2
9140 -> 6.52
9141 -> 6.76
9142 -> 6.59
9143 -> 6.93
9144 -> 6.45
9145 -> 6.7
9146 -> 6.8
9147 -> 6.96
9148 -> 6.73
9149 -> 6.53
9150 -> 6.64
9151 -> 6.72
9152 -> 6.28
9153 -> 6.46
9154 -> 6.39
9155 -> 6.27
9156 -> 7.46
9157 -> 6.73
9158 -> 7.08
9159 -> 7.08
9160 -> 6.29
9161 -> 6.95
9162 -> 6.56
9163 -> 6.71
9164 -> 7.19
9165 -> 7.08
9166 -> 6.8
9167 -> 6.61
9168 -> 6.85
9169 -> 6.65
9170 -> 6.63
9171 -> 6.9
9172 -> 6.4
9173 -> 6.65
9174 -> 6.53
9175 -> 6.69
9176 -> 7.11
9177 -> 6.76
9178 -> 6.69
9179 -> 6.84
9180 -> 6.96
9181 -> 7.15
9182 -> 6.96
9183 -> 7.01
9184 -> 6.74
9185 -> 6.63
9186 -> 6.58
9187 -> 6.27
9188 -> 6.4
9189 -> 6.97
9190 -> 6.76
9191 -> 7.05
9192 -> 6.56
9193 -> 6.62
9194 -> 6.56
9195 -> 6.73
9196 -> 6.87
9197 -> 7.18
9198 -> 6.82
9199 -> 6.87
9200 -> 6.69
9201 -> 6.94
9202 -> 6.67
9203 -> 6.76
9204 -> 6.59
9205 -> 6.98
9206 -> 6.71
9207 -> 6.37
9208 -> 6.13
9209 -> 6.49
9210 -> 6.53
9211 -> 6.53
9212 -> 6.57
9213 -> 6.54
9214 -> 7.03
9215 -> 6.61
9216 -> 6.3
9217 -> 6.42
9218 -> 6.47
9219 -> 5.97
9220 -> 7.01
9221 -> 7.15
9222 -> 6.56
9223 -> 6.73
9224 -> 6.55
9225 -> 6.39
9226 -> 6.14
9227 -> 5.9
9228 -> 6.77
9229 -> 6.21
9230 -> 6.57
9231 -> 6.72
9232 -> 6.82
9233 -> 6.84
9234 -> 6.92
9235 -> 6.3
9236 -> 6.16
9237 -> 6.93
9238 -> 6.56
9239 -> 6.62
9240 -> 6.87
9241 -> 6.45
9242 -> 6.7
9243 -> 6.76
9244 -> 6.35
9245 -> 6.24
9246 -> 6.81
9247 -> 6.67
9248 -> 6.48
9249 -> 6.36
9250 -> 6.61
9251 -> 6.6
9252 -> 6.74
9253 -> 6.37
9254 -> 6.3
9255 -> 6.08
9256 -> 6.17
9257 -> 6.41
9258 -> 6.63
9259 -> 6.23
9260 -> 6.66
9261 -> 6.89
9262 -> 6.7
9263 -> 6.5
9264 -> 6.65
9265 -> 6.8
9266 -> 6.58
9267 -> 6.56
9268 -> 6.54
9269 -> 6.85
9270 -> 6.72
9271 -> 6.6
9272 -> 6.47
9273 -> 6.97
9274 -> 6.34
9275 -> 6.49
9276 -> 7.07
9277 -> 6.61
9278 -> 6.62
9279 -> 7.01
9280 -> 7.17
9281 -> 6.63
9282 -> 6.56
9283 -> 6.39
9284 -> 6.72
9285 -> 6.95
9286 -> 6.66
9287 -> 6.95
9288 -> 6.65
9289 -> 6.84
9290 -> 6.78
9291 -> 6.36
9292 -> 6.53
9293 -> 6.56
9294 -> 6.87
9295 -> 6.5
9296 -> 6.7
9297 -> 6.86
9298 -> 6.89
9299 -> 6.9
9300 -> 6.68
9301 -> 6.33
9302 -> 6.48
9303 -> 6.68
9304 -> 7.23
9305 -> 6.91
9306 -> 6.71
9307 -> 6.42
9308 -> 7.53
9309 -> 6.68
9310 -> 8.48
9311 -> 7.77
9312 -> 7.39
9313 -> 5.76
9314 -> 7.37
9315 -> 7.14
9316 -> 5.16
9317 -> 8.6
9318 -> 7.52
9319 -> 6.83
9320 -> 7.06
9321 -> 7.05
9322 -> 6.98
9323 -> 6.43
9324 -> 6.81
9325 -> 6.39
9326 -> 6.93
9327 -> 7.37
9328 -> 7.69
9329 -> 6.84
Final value -0.5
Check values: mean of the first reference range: 6.86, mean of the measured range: 6.95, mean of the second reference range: 6.73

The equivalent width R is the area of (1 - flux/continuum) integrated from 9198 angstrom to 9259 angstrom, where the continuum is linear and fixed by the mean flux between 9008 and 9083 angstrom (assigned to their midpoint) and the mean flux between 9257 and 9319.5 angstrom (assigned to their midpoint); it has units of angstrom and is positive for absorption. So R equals 2.36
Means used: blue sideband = 6.95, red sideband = 6.78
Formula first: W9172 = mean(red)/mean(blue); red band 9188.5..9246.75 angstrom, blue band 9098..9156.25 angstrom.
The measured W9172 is 0.97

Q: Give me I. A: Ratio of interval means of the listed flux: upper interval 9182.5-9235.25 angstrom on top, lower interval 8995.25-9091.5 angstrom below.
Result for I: 0.96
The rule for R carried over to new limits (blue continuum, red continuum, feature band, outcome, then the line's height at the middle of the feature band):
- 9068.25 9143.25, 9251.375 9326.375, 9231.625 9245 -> 0.31 angstrom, 6.78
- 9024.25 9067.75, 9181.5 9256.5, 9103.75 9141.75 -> 0.15 angstrom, 6.86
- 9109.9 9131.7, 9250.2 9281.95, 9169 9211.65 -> 0.14 angstrom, 6.74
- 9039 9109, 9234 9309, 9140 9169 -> 0.41 angstrom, 6.83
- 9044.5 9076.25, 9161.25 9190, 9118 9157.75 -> 0.48 angstrom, 6.84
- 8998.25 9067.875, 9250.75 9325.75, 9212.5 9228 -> 0.64 angstrom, 6.81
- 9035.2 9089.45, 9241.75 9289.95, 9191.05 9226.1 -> 0.37 angstrom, 6.71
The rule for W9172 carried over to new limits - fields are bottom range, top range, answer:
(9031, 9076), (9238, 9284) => 0.94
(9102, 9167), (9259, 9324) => 1.00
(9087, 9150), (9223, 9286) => 0.96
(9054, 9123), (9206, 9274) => 0.95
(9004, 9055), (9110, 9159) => 0.97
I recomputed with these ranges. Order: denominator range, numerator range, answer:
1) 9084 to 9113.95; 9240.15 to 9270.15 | 0.96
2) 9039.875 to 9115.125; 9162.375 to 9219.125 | 0.97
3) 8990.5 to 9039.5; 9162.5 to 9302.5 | 0.95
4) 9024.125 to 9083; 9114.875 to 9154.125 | 0.96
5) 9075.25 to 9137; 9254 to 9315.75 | 0.98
